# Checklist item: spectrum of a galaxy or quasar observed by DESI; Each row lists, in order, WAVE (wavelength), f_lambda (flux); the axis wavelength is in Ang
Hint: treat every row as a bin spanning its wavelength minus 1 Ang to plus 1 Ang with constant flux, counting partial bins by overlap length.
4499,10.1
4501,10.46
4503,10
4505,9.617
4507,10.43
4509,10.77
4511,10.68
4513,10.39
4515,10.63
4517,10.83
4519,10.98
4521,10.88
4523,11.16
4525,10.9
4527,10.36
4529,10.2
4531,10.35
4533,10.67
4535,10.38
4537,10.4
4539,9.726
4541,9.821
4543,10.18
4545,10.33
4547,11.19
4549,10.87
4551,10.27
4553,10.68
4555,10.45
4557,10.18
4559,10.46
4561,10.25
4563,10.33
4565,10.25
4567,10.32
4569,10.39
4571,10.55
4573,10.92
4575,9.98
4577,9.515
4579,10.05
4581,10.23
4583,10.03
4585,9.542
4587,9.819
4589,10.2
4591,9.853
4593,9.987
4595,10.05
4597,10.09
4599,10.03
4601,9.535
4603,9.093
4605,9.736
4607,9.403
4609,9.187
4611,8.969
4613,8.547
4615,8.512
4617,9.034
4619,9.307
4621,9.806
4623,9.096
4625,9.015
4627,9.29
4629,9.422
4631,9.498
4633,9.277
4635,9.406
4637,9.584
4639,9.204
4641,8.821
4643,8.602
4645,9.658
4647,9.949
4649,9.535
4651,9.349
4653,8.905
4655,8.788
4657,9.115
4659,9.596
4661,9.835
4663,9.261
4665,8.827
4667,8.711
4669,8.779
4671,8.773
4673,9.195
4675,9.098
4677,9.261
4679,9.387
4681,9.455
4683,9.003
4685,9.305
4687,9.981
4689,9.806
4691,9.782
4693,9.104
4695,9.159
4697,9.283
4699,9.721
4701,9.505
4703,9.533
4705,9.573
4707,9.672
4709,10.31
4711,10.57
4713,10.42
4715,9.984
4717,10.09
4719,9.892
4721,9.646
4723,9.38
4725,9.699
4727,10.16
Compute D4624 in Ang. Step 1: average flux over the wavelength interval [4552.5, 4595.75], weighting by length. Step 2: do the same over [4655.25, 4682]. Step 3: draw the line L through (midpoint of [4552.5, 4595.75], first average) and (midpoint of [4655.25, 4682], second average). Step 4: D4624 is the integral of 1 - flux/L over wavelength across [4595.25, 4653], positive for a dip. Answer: 1.9 Ang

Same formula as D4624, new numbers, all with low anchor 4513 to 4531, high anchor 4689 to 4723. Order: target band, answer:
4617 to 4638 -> 1.7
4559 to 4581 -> 0.4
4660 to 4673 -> 1.2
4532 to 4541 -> 0.3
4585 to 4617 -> 2.4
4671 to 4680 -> 0.7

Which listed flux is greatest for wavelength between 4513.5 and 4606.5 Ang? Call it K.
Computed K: 11.19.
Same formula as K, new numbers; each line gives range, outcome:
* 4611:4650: 9.949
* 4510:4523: 11.16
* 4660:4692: 9.981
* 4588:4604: 10.2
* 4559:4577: 10.92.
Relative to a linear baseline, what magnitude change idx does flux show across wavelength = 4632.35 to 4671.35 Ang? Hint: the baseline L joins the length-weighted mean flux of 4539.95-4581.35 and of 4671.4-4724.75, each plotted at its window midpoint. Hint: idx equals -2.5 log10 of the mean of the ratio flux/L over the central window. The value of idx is 0.07 mag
